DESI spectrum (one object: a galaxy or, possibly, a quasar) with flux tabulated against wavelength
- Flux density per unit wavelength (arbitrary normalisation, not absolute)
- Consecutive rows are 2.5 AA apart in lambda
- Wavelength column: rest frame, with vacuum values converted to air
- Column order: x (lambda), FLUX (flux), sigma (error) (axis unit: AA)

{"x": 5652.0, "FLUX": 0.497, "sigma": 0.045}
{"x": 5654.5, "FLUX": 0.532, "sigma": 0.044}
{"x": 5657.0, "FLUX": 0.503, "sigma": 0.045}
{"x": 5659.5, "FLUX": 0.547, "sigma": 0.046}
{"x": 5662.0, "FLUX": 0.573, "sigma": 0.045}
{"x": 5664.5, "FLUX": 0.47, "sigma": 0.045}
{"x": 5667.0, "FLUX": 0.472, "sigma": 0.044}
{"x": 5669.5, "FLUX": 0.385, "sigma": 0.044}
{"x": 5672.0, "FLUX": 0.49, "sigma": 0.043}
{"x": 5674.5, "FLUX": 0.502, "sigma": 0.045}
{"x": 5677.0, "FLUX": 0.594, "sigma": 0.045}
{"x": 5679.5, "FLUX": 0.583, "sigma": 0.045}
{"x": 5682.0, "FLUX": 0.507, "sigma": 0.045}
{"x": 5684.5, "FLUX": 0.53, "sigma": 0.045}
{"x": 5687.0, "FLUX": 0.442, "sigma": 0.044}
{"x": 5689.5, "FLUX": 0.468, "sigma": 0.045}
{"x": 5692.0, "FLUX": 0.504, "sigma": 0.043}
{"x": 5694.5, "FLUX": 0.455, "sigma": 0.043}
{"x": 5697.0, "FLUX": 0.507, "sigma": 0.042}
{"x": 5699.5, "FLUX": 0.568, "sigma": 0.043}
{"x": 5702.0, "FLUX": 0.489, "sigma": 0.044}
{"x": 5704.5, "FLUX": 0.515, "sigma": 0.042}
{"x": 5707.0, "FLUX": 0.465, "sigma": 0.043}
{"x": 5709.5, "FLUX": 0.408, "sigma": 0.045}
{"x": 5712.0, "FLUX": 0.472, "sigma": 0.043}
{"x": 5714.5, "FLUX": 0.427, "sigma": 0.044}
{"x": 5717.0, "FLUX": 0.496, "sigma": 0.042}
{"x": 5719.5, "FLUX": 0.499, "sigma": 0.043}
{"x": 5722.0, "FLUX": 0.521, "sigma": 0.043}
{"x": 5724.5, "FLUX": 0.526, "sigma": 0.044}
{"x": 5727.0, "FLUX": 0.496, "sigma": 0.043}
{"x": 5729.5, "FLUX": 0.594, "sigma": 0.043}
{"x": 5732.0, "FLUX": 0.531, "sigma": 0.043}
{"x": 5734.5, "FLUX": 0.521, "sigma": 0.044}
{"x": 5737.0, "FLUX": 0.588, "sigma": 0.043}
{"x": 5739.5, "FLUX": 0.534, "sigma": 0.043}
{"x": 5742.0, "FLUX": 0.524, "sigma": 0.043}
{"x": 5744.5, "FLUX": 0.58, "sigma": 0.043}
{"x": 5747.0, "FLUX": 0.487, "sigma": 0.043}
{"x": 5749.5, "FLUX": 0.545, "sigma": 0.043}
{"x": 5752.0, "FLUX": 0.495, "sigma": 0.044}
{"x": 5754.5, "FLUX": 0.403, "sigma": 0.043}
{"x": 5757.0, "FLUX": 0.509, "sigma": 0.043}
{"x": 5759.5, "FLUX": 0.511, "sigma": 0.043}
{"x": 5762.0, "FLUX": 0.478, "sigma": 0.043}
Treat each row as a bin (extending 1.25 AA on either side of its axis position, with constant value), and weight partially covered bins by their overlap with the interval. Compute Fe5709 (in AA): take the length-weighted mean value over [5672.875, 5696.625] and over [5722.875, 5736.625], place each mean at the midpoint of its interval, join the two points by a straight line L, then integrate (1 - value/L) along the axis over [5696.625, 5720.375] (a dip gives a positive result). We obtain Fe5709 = 1.8 AA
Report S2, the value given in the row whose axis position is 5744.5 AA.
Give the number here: 0.58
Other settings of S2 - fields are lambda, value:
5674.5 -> 0.502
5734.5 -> 0.521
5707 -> 0.465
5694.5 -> 0.455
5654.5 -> 0.532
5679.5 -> 0.583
